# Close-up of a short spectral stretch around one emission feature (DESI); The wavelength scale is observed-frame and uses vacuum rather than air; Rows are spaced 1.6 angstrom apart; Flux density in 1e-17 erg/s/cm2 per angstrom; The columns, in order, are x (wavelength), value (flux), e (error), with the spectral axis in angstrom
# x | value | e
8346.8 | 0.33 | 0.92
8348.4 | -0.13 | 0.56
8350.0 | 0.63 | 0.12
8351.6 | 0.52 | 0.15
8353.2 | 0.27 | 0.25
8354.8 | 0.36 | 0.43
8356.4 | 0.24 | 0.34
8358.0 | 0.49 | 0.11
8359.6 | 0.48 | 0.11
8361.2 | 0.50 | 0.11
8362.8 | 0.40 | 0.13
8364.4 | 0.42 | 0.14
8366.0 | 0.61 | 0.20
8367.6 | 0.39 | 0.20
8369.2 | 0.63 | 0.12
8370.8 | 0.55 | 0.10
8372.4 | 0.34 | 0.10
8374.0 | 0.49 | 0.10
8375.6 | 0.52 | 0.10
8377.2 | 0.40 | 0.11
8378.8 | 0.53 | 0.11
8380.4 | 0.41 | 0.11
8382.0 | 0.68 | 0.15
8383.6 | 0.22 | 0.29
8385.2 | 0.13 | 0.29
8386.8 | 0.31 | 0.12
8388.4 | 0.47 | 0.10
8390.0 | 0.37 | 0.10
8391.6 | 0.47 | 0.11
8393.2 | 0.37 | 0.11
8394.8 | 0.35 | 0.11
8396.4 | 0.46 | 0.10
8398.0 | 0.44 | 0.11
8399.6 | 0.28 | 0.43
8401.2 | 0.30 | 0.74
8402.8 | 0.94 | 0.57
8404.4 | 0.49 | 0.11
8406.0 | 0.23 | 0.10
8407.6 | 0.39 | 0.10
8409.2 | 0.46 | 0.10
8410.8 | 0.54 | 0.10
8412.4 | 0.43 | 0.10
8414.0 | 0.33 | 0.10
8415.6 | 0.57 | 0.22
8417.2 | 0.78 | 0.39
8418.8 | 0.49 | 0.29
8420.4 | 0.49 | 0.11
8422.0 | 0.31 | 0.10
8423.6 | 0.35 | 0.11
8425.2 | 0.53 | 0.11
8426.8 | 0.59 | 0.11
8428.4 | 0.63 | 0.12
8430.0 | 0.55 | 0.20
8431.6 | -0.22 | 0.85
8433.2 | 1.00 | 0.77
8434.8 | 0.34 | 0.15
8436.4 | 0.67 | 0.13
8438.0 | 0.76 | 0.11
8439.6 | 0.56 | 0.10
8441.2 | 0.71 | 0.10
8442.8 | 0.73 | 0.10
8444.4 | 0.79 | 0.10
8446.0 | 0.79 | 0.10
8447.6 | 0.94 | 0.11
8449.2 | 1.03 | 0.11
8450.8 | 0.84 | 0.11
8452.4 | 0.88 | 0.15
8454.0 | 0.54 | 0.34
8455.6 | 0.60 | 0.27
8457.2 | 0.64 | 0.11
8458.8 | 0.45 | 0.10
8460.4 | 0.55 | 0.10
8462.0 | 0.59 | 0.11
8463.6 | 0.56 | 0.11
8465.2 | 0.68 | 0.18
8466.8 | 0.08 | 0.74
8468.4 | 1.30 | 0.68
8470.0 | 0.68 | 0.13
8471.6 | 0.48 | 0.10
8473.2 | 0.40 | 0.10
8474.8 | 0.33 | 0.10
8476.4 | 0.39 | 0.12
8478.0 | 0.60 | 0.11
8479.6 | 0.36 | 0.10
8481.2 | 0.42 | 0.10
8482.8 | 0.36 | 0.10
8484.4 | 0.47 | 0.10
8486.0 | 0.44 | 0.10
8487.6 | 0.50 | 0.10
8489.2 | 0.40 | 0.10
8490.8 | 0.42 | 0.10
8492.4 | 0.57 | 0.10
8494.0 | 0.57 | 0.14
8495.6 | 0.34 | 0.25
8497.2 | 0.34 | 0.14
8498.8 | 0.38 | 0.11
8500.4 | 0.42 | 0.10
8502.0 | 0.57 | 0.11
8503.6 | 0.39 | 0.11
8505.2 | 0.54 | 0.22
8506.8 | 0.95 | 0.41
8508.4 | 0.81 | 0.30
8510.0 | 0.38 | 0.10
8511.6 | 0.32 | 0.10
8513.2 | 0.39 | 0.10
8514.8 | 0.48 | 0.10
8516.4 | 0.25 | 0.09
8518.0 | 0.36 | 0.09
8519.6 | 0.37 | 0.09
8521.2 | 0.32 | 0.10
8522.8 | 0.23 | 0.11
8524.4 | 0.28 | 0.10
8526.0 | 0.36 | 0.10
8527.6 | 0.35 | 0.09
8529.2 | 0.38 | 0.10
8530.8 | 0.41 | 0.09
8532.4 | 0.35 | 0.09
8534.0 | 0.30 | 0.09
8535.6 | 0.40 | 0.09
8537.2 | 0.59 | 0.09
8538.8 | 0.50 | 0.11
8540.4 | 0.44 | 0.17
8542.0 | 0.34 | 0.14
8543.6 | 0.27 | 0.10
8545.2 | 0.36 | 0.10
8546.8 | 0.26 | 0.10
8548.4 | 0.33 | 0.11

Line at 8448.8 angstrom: [O III] 5007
